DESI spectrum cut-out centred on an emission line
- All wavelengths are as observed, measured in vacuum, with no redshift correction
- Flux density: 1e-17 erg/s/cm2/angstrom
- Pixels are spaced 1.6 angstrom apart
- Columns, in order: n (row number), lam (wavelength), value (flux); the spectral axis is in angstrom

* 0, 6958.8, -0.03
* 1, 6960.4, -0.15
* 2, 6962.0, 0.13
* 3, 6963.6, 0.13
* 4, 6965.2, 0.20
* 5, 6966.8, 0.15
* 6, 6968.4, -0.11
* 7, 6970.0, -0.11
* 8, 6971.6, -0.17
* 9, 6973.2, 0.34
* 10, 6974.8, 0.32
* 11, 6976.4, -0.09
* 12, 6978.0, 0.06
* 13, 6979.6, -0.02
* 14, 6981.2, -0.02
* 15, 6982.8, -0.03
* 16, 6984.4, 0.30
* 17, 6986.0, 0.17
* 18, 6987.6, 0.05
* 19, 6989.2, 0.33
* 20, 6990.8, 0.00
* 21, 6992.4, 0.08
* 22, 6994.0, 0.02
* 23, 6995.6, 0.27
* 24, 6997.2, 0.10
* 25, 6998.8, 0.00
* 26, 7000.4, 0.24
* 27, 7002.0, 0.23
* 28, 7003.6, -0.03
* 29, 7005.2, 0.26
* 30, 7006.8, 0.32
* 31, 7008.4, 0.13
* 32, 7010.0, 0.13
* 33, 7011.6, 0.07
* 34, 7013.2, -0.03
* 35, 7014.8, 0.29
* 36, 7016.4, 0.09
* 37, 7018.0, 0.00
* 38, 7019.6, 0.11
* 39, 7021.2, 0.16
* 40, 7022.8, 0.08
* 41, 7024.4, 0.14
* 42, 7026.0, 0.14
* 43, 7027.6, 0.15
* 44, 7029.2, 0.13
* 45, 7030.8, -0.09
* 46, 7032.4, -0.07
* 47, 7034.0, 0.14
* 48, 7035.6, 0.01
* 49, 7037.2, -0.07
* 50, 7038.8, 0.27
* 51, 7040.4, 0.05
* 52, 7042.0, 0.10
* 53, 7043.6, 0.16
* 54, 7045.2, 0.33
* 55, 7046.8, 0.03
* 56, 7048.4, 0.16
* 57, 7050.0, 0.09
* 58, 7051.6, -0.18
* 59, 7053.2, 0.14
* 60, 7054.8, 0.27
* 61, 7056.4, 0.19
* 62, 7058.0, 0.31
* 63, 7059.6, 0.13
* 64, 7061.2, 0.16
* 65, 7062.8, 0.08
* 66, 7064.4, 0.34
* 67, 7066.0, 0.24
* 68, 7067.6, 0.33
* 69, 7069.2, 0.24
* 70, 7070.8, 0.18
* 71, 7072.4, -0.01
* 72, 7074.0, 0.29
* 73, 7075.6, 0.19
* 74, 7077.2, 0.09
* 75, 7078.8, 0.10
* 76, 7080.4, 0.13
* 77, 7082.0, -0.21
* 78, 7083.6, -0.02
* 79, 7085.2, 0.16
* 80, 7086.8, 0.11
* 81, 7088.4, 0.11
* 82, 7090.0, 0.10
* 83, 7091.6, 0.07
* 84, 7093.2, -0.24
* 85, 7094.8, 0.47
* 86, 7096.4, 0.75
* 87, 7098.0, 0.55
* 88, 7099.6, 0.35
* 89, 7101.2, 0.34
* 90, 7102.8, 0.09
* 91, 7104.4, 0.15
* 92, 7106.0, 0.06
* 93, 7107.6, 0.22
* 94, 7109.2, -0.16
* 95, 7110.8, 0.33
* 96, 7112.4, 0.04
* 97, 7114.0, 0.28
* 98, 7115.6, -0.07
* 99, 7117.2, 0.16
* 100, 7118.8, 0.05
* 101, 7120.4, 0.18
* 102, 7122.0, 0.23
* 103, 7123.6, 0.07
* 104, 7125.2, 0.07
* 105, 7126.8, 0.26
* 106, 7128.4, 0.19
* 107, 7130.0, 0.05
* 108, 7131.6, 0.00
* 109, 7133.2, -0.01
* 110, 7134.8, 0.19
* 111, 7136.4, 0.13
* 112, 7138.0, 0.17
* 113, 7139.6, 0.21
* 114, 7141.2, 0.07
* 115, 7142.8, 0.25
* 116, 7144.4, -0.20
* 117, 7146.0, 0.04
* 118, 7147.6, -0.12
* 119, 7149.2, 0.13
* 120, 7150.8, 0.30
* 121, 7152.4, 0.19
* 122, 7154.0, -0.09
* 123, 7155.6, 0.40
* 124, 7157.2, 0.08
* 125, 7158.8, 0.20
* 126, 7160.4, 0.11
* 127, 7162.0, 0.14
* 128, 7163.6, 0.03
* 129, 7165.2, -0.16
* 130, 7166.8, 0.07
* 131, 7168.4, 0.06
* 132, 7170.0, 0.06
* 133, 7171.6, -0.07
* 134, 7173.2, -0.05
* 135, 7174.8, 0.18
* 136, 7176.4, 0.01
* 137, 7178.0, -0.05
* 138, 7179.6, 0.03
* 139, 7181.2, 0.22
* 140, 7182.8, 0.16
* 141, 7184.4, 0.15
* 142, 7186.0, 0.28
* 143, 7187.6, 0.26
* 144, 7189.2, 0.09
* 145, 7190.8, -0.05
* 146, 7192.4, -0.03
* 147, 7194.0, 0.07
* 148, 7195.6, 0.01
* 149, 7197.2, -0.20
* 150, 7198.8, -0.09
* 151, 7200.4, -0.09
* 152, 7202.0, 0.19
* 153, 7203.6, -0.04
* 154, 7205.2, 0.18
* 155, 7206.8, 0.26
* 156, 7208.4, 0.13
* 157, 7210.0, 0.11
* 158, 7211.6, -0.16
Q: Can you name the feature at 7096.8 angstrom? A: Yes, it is H-gamma 4340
